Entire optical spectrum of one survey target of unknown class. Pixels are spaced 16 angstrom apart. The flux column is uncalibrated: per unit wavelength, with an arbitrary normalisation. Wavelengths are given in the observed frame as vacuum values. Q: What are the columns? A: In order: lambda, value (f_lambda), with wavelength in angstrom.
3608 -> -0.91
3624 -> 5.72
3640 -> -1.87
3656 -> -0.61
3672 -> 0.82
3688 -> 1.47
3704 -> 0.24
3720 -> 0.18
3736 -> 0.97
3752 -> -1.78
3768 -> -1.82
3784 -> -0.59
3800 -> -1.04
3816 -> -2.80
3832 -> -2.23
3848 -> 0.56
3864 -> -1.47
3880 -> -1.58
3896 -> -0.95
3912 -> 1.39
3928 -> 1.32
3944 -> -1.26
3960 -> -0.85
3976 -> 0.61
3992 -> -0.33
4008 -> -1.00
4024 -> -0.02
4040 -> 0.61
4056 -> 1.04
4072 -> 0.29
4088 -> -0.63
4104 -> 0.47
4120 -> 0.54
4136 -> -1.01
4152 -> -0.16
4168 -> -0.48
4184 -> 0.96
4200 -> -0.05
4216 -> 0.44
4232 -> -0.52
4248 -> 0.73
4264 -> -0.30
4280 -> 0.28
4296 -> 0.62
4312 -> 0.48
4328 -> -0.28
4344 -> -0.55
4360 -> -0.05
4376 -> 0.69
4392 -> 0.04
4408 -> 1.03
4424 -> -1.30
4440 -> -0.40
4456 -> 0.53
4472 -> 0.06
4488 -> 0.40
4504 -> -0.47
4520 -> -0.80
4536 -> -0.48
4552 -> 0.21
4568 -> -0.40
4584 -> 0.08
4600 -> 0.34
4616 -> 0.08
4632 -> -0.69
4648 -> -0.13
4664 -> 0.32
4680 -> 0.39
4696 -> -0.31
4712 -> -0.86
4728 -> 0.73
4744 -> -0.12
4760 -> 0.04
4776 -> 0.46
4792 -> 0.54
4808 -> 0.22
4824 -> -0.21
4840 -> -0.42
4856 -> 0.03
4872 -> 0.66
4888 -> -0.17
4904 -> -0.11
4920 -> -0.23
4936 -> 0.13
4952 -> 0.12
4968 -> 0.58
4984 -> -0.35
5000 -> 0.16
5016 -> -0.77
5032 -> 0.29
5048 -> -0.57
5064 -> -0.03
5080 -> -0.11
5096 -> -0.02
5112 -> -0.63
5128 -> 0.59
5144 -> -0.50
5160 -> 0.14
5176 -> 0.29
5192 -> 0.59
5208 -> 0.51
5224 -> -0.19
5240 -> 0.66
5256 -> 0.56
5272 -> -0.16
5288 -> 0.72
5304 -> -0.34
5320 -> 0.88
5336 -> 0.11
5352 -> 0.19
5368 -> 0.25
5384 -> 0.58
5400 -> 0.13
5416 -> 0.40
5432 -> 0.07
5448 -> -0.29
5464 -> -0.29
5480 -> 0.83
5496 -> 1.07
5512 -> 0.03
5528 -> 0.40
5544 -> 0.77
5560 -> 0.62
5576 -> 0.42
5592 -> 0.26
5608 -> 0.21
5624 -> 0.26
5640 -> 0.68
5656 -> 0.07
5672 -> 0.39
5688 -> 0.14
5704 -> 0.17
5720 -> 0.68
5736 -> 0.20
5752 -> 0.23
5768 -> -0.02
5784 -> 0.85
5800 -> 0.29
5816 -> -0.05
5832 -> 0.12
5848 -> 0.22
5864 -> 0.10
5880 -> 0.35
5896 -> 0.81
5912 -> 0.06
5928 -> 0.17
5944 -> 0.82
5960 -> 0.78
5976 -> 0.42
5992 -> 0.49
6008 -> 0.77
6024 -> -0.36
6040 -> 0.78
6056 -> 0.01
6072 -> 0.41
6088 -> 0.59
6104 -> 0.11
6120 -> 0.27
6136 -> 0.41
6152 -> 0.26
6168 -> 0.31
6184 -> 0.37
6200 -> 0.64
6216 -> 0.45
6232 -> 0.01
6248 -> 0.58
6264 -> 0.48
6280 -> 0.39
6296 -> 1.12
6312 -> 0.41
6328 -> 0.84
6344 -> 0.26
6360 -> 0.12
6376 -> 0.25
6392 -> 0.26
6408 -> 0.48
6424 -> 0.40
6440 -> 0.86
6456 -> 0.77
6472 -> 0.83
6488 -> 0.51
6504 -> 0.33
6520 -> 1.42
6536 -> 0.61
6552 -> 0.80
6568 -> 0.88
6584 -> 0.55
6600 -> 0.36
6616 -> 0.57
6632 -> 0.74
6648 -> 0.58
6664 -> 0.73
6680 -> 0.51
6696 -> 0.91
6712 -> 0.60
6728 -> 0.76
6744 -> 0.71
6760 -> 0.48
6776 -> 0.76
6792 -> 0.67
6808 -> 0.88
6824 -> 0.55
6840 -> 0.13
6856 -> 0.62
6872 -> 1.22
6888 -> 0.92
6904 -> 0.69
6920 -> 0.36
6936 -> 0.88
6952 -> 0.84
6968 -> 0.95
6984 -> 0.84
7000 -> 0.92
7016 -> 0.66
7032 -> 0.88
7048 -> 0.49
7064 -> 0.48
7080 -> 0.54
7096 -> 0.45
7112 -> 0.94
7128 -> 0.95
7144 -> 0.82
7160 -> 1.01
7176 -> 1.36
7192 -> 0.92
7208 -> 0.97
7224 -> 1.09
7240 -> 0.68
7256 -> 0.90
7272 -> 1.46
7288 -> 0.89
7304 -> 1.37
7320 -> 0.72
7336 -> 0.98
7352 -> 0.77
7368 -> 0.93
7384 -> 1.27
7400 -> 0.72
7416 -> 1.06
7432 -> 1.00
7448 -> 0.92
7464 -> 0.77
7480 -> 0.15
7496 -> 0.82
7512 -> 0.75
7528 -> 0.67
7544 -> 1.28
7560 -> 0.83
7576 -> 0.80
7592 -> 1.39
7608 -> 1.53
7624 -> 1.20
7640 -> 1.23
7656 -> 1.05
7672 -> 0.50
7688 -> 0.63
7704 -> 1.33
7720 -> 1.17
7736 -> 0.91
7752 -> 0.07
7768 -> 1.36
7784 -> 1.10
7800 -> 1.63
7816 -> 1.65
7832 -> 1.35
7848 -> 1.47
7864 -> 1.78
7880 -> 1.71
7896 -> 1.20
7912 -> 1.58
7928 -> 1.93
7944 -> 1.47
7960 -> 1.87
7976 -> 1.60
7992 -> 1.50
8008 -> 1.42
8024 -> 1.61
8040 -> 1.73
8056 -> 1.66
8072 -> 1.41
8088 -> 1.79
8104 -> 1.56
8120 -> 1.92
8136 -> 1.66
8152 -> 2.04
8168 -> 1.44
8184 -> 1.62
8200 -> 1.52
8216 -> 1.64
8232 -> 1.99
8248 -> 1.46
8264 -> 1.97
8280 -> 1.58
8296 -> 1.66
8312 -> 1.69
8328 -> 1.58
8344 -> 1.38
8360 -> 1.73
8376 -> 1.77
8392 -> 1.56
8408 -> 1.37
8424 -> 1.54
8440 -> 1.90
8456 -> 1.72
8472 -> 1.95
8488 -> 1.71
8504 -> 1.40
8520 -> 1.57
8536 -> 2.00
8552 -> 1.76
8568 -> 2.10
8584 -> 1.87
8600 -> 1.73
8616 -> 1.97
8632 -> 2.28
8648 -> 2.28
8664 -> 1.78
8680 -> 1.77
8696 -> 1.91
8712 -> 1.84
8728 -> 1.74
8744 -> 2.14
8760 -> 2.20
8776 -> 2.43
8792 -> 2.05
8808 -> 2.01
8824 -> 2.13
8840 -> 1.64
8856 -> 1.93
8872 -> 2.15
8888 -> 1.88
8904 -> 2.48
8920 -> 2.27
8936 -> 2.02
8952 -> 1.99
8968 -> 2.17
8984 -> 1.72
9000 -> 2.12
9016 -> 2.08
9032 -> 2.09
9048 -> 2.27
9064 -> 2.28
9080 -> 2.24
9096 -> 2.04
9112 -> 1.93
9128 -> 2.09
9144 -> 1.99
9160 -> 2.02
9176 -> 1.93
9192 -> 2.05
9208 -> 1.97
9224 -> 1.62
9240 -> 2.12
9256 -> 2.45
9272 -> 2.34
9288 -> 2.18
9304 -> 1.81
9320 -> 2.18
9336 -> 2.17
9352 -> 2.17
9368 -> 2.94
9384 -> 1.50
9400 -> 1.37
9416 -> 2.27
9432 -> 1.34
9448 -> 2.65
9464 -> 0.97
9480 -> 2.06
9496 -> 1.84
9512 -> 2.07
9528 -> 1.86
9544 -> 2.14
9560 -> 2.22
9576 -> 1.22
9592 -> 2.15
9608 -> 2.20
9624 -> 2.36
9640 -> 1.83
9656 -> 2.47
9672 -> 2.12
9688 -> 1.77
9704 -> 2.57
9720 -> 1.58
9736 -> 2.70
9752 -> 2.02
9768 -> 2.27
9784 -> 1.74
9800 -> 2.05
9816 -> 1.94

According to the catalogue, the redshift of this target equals 0.951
